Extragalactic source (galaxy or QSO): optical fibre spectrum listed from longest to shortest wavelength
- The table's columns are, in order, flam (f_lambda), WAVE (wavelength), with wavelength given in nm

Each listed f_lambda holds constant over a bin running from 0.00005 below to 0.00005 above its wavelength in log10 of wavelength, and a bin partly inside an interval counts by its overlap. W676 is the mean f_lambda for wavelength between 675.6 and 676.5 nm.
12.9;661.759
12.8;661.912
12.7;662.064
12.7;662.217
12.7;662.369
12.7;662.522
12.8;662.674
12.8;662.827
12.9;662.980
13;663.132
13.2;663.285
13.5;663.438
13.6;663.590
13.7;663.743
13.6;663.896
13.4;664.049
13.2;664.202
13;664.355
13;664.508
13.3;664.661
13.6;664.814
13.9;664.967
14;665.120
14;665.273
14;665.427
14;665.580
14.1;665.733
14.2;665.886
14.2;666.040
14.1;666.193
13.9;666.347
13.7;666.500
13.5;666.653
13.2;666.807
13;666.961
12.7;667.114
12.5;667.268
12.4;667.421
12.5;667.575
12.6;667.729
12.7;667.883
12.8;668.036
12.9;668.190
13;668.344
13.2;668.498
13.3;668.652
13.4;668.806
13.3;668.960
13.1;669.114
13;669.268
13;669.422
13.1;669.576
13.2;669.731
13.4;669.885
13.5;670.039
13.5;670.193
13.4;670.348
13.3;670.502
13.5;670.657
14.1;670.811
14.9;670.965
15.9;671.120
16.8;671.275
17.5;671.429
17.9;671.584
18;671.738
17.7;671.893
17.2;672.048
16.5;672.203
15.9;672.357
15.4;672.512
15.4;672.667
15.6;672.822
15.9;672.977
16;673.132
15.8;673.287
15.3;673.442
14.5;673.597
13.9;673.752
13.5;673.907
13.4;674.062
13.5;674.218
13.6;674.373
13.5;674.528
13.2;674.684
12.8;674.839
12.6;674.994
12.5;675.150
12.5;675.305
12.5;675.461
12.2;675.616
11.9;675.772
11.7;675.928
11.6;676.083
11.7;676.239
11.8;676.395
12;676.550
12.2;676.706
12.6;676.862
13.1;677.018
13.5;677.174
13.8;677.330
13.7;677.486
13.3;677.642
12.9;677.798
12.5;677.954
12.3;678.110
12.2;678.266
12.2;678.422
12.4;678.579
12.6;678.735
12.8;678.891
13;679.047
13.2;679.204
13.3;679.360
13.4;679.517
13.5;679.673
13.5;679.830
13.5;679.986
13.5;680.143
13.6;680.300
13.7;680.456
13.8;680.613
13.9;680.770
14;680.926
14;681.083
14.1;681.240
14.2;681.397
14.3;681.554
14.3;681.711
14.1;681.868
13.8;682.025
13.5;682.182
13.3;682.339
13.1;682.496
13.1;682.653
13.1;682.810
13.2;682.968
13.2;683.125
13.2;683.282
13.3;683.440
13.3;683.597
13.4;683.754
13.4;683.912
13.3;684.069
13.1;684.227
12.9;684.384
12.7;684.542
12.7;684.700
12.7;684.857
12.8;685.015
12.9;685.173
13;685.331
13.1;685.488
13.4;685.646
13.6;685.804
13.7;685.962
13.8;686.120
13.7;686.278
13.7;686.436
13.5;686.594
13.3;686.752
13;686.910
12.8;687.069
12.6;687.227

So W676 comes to 11.8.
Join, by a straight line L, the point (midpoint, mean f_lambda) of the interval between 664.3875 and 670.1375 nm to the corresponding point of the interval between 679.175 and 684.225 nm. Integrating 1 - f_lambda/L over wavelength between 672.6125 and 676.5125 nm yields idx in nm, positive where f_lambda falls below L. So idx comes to 0.00 nm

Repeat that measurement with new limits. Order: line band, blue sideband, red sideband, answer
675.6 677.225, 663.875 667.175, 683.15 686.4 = 0.15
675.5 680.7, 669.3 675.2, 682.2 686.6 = 0.43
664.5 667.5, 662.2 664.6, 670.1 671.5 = 0.02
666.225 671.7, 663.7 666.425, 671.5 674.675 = 0.32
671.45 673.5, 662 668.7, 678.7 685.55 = -0.47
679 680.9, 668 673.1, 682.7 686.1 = 0.02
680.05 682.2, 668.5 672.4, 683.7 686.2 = -0.06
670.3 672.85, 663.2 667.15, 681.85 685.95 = -0.45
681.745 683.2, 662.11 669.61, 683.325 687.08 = -0.02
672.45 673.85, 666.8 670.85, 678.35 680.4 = -0.23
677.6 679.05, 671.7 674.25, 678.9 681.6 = 0.16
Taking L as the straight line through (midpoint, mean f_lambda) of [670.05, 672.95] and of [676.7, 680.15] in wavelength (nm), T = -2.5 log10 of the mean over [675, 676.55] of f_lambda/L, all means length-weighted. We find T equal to 0.16 mag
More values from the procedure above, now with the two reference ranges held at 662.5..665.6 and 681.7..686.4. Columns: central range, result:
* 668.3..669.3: 0.014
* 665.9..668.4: 0.020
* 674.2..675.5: 0.031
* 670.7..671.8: -0.219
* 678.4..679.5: 0.039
